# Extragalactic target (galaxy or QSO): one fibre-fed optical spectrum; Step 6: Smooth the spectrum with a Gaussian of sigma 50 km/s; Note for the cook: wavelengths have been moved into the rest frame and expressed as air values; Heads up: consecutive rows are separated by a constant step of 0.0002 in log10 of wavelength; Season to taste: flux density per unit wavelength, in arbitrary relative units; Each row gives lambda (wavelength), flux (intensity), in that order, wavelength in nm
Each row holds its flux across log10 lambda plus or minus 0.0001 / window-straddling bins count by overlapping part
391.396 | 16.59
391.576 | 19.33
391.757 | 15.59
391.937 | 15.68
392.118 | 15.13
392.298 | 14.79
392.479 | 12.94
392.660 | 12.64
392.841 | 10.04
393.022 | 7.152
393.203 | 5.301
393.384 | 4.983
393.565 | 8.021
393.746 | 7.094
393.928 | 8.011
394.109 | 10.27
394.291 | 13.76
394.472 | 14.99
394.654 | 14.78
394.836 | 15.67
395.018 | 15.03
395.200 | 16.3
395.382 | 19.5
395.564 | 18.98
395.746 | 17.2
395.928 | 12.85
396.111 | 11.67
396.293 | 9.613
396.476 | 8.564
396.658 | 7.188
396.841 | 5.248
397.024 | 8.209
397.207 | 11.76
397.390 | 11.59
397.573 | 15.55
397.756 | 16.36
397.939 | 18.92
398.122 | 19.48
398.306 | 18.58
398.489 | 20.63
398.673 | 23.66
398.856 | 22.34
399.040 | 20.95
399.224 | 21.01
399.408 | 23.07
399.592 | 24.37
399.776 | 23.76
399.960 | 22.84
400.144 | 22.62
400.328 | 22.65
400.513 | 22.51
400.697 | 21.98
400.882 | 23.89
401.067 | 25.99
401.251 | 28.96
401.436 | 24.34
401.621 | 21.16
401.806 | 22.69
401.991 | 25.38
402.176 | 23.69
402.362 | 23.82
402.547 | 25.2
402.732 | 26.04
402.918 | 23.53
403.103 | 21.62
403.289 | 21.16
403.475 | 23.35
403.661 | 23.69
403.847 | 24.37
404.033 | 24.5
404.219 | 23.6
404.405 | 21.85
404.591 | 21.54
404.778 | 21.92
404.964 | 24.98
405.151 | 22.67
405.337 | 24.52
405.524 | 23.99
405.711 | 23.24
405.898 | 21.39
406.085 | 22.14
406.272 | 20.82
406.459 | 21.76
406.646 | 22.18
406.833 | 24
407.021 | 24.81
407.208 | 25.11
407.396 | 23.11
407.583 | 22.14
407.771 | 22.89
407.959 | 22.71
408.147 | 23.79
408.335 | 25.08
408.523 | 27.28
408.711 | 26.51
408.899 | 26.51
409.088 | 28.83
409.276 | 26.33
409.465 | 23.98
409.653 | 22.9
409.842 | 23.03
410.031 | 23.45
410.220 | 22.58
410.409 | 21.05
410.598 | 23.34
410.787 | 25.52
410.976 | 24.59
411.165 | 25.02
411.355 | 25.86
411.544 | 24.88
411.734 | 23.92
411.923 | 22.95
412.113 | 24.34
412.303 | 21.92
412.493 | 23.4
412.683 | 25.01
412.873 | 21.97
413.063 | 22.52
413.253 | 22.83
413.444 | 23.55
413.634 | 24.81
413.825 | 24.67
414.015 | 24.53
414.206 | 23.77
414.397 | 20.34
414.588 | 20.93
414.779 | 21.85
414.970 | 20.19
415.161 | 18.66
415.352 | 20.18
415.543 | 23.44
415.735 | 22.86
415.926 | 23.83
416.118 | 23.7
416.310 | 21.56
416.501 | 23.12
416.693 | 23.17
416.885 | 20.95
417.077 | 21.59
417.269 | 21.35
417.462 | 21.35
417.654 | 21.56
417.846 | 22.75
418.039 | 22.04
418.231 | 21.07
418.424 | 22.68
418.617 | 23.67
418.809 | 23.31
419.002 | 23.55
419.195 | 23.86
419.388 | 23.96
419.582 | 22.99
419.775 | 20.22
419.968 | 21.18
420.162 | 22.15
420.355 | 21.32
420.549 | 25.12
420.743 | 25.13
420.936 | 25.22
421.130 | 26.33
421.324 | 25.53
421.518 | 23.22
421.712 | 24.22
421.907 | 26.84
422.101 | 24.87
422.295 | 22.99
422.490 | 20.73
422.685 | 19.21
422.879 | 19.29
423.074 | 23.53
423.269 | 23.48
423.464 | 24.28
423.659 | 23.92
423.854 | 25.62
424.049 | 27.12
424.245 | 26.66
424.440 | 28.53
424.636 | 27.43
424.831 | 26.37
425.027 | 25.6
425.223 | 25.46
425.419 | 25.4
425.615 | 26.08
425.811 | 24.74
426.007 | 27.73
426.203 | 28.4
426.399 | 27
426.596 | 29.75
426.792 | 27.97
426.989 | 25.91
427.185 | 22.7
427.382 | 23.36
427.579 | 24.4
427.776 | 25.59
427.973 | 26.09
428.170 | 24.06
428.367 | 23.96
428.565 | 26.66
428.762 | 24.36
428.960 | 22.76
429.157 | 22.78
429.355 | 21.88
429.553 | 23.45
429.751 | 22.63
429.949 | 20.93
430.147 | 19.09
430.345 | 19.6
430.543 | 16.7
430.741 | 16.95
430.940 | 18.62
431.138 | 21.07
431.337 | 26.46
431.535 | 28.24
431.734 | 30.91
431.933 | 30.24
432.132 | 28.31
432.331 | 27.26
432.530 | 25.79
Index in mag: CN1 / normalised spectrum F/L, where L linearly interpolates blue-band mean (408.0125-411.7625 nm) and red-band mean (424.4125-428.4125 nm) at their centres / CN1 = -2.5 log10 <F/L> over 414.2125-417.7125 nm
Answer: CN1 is 0.16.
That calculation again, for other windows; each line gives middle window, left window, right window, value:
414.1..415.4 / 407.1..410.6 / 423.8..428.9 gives 0.19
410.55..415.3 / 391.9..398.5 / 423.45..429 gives -0.15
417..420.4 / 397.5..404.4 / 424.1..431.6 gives 0.07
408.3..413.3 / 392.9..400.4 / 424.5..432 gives -0.25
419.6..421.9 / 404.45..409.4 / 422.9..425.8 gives 0.06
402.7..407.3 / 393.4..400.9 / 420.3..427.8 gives -0.22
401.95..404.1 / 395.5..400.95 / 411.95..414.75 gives -0.23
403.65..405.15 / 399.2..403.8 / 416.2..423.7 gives 0.01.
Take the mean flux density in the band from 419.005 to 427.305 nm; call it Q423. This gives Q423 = 24.7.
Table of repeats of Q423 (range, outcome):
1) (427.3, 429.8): 24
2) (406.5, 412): 24.3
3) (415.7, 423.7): 22.9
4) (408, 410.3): 25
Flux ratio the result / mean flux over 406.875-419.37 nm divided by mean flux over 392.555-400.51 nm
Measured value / 1.5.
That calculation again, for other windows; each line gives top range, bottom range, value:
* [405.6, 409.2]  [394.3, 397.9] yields 1.80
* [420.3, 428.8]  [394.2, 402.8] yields 1.33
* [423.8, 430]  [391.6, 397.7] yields 2.10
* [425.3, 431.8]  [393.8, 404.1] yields 1.27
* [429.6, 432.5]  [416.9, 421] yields 1.04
